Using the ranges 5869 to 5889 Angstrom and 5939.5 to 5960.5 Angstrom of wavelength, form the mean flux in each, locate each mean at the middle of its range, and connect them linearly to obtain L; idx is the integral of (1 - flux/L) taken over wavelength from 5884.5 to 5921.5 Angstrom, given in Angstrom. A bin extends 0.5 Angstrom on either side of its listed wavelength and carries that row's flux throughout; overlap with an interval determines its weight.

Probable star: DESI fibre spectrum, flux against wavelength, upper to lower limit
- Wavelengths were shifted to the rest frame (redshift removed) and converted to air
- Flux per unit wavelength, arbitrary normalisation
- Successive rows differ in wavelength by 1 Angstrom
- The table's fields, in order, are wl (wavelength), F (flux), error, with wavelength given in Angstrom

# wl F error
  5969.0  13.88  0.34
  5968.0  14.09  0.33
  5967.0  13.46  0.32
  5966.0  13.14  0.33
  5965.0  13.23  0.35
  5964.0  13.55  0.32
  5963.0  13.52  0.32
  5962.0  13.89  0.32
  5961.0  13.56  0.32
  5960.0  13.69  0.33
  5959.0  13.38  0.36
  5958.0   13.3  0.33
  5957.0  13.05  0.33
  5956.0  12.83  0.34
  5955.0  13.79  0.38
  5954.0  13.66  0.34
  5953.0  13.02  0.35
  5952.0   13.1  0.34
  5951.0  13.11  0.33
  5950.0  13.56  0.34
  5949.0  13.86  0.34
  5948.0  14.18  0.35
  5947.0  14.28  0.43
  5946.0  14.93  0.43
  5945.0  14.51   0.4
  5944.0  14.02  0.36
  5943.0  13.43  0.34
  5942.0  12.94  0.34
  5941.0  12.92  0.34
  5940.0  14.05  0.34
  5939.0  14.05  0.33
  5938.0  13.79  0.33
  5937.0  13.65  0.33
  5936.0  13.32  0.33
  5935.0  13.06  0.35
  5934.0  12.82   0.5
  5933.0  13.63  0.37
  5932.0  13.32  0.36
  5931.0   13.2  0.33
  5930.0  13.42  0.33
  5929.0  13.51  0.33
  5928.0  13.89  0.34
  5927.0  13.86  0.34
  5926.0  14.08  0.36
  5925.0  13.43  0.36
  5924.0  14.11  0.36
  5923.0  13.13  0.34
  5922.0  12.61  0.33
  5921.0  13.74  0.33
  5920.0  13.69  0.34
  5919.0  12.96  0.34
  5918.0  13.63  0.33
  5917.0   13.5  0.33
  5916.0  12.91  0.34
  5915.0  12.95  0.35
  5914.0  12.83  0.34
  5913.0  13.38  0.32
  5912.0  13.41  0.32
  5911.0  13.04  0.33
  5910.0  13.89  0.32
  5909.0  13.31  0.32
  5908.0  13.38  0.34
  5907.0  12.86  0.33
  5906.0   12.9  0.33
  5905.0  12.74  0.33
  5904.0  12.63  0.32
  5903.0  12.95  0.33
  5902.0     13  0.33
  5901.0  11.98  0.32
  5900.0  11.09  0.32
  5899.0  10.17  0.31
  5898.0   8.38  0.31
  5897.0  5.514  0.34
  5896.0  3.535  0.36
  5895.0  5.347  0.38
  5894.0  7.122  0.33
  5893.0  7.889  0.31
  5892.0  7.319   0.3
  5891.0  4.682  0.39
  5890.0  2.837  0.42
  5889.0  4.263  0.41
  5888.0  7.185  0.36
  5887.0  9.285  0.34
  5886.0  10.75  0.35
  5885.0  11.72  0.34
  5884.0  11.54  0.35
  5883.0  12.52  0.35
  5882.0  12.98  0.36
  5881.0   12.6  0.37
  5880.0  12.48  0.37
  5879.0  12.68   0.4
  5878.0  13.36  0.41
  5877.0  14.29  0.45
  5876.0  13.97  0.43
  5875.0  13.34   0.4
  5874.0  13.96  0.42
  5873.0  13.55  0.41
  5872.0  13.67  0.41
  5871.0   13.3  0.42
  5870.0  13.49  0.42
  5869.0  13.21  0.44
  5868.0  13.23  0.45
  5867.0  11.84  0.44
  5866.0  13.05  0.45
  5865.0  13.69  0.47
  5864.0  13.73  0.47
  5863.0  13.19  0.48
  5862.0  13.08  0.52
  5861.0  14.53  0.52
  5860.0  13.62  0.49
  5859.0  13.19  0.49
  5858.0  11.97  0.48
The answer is 6.2 Angstrom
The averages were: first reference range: 12.3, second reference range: 13.6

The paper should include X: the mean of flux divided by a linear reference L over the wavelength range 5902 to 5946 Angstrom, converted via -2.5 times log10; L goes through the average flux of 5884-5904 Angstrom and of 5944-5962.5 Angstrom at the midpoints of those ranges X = -0.22 mag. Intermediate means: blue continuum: 8.36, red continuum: 13.7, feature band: 13.4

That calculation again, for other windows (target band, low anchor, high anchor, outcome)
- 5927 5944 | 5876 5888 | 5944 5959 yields -0.01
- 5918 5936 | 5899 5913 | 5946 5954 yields -0.02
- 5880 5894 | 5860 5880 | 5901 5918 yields 0.43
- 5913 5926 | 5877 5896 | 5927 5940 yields -0.09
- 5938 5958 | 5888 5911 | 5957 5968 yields -0.09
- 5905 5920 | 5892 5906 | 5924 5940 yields -0.19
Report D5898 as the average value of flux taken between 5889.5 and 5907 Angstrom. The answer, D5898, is 8.94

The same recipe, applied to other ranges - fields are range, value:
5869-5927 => 11.6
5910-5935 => 13.4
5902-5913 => 13.1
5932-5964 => 13.6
